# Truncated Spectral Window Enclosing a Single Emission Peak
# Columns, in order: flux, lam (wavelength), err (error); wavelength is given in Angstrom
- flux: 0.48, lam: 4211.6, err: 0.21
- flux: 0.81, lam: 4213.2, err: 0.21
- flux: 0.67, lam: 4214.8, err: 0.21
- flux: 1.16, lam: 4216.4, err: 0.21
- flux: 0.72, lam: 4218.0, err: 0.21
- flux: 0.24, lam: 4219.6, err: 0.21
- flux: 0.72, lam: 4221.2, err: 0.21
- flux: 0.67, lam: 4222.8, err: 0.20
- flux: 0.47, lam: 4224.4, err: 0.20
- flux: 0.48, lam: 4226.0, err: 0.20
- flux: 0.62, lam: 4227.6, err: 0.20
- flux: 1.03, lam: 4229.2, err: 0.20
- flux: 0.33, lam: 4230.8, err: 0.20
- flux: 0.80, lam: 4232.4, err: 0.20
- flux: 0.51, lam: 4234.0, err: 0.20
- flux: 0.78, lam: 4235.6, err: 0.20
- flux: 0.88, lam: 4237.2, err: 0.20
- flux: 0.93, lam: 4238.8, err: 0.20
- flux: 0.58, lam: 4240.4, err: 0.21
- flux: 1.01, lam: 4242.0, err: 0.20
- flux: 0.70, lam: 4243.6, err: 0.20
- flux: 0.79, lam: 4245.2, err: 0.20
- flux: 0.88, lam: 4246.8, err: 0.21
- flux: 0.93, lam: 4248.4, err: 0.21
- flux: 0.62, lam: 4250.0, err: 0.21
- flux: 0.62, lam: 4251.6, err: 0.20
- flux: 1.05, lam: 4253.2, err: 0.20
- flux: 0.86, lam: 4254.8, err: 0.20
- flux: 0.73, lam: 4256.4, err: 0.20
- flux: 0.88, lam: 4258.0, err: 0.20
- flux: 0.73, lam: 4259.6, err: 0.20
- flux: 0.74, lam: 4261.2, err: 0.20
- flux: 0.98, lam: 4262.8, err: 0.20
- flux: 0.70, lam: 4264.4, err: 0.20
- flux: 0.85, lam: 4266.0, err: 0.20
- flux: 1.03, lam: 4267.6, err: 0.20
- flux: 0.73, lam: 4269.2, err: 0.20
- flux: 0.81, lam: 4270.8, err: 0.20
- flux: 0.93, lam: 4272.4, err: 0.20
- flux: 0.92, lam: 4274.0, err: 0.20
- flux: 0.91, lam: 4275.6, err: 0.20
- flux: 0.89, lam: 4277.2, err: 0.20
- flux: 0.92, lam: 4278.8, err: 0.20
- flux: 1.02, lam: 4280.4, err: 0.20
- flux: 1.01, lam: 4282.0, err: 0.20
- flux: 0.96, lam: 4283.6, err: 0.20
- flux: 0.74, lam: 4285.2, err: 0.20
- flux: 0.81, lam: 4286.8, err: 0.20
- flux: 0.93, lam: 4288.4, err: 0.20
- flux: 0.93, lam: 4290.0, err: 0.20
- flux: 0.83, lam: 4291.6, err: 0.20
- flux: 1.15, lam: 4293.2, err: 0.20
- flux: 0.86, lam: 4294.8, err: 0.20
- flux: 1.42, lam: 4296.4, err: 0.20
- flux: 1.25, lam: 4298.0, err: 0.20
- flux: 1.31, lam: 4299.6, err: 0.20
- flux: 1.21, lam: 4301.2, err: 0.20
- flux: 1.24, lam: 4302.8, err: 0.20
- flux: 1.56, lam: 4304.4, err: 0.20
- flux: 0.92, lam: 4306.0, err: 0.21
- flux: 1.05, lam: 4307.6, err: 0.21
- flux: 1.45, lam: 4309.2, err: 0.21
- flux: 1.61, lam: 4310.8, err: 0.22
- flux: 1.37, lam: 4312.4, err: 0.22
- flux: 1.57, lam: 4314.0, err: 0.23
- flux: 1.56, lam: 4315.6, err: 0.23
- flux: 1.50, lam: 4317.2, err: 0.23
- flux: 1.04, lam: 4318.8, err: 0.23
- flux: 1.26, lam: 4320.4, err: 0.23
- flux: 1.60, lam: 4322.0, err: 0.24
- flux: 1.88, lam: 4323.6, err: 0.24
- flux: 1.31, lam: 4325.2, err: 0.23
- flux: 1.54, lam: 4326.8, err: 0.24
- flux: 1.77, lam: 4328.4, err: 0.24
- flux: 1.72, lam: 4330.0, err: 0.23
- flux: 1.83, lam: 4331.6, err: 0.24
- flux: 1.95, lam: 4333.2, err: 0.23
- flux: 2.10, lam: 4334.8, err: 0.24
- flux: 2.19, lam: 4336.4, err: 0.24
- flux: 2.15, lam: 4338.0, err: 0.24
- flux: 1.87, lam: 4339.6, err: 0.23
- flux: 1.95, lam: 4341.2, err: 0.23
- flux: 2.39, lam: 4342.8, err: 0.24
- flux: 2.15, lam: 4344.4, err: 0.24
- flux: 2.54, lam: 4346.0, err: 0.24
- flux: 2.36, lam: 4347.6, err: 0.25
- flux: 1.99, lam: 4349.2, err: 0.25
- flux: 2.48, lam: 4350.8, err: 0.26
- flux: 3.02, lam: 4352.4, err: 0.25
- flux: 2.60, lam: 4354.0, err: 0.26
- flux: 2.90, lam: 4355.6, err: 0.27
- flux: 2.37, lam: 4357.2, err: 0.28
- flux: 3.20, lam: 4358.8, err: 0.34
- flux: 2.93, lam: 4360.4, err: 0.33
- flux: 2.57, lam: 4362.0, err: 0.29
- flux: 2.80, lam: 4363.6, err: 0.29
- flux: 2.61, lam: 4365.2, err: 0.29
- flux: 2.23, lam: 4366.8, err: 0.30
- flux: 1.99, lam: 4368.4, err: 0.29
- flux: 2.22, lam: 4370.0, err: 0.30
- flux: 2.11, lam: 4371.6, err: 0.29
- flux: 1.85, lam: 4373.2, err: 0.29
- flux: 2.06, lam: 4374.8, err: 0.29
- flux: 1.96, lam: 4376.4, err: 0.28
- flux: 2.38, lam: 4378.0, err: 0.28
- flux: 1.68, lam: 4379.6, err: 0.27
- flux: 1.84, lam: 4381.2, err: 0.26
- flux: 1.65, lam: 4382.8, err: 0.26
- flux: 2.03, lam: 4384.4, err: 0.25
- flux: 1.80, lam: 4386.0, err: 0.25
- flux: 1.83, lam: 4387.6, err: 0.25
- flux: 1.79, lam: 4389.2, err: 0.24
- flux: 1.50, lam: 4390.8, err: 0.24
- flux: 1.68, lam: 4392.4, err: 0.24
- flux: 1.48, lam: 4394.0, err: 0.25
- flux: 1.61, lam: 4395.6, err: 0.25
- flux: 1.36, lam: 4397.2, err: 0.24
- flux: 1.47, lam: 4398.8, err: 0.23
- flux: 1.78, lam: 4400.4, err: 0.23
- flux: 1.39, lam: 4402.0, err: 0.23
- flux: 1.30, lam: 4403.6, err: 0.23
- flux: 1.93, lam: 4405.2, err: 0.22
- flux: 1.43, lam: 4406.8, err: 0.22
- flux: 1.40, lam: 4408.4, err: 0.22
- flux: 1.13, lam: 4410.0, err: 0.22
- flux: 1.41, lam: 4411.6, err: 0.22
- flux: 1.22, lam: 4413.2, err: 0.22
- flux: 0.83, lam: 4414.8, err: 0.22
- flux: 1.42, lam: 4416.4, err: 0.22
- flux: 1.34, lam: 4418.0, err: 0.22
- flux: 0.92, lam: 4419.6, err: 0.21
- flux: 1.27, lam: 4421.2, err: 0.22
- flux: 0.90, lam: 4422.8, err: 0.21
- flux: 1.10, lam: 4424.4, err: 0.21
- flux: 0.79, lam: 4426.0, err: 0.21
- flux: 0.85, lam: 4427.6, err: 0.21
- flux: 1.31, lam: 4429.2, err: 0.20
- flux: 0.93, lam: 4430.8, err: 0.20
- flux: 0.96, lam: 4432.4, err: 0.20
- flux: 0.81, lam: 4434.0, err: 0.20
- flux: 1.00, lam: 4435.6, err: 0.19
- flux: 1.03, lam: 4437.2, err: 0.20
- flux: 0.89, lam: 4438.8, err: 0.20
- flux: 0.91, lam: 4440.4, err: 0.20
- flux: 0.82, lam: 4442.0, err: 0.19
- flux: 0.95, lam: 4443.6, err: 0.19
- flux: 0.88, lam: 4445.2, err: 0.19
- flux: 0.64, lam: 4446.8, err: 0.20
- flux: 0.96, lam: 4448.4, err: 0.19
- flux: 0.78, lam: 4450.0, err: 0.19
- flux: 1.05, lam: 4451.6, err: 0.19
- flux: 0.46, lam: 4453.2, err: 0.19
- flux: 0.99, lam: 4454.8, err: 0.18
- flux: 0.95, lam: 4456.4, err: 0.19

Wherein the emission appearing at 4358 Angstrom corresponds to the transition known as C IV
